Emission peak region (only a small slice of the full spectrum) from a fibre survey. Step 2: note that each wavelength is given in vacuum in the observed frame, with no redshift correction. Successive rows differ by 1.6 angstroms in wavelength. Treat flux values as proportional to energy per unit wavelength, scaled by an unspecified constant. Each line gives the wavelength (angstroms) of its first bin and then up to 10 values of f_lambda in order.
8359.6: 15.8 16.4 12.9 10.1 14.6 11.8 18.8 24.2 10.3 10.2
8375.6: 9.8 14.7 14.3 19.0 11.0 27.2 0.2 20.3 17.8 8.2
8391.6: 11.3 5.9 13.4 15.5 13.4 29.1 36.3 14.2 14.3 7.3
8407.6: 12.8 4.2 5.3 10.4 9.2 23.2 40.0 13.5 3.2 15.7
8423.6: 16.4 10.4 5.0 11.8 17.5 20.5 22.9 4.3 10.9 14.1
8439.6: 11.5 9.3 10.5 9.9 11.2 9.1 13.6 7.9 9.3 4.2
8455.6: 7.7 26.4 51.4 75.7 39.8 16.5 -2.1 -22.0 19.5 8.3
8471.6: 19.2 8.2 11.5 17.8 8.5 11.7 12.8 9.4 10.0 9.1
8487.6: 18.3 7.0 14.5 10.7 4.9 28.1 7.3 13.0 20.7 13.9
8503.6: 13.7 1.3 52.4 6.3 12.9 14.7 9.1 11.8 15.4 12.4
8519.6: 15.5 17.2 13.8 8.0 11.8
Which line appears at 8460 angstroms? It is H-gamma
